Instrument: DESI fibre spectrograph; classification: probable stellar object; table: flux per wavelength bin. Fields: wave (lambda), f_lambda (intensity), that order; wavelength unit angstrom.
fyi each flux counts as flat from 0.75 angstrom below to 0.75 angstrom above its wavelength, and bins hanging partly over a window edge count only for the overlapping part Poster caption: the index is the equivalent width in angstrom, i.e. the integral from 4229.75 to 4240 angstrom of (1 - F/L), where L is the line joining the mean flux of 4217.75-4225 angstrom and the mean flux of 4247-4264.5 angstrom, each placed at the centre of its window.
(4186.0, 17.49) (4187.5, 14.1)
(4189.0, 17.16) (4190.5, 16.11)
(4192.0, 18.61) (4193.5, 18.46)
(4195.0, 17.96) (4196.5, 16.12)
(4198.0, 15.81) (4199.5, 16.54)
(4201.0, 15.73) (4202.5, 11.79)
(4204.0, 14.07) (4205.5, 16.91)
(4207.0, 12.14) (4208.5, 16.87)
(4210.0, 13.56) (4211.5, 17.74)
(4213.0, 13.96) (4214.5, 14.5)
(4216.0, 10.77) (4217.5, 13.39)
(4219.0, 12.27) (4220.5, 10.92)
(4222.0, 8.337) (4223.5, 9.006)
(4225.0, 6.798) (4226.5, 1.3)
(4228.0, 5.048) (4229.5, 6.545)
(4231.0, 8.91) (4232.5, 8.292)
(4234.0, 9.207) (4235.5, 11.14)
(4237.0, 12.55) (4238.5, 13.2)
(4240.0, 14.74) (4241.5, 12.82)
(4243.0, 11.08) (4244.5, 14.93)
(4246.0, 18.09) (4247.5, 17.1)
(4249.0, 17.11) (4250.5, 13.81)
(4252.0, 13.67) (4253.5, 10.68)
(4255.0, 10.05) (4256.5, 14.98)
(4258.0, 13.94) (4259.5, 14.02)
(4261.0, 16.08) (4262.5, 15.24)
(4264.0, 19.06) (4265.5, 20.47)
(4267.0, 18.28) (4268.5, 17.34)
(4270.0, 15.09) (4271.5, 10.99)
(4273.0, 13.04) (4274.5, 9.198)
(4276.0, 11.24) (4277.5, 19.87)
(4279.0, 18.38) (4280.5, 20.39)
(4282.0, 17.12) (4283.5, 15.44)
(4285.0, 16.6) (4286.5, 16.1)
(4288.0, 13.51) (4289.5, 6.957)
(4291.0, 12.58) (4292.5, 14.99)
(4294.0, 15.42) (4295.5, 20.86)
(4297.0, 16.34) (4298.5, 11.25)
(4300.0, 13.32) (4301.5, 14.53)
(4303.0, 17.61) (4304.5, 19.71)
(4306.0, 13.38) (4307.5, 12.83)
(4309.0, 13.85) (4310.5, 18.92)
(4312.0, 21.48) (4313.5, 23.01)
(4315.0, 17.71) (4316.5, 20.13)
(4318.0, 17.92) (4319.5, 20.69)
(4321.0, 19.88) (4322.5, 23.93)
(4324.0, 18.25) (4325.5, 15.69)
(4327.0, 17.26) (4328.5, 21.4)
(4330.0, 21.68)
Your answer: 1.0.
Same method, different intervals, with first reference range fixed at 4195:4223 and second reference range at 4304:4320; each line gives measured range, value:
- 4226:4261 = 7.7 angstrom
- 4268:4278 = 1.8 angstrom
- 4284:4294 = 2.0 angstrom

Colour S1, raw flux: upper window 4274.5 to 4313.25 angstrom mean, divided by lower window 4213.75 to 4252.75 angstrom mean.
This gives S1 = 1.38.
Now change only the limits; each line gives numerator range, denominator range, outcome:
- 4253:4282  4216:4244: 1.55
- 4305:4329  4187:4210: 1.17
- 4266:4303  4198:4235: 1.30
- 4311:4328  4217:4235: 2.37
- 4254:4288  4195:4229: 1.24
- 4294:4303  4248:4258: 1.14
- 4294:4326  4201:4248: 1.48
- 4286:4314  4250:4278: 1.07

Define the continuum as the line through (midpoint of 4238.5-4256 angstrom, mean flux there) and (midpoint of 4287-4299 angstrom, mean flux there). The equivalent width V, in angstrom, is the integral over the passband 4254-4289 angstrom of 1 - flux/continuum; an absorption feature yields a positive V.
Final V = -3.4 angstrom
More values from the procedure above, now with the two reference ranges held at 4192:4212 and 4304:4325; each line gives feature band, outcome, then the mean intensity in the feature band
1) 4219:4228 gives 4.9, 7.5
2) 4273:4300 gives 4.4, 15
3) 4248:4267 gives 2.3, 15.1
